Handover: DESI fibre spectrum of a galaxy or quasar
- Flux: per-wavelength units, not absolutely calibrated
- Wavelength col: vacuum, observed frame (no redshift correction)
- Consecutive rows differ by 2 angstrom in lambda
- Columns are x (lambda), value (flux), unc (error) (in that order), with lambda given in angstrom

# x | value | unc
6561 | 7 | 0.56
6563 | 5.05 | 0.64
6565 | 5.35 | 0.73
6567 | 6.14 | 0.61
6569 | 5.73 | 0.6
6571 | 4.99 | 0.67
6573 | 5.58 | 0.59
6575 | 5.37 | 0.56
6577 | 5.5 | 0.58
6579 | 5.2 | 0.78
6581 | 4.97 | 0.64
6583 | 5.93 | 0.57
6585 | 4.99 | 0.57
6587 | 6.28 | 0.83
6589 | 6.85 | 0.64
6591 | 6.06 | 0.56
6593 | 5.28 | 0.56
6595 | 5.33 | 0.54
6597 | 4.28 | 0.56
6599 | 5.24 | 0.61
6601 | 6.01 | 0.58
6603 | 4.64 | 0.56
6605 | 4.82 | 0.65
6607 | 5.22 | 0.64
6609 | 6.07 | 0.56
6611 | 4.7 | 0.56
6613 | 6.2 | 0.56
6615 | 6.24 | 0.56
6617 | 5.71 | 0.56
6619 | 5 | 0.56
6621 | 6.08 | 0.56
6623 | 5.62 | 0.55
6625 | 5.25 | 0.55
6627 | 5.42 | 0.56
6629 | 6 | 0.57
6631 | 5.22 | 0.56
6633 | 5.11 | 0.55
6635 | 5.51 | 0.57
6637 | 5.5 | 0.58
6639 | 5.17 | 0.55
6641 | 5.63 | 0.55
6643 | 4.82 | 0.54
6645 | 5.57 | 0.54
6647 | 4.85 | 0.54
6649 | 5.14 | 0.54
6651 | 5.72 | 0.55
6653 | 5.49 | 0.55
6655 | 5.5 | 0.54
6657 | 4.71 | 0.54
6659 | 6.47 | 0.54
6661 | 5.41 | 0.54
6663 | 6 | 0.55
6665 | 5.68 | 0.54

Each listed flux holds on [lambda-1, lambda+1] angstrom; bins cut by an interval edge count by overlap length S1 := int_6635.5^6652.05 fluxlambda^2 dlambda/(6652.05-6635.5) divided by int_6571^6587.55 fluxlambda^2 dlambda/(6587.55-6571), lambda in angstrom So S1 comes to 1.0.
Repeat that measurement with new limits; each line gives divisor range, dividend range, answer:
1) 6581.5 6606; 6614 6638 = 1.03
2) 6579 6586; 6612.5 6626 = 1.09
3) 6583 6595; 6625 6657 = 0.93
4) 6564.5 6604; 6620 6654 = 1.00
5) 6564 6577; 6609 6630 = 1.04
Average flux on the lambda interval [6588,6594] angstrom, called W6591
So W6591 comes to 6.06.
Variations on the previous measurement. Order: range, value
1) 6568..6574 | 5.43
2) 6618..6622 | 5.54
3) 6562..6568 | 5.51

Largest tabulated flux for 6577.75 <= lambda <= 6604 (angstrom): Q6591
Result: 6.85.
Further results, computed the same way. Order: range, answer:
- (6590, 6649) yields 6.24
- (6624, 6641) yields 6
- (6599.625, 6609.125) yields 6.07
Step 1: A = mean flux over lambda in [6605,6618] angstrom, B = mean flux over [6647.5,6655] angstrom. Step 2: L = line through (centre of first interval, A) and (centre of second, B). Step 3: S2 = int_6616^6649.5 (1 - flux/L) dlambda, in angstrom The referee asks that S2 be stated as 0.7 angstrom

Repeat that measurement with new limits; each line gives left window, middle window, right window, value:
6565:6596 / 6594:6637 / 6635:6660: 0.6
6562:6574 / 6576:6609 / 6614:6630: 0.8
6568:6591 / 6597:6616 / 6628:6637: 0.5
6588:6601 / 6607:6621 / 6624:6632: -0.4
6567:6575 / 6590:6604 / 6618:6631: 0.7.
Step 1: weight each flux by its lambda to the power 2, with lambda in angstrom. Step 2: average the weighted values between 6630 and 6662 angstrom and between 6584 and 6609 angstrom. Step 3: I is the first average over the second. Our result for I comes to 1.0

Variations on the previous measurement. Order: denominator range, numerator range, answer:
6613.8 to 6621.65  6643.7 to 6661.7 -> 0.95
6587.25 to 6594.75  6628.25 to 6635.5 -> 0.92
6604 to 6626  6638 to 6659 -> 0.97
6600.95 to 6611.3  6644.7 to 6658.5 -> 1.03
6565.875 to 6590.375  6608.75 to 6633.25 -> 1.00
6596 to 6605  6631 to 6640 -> 1.07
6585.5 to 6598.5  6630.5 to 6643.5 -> 0.95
